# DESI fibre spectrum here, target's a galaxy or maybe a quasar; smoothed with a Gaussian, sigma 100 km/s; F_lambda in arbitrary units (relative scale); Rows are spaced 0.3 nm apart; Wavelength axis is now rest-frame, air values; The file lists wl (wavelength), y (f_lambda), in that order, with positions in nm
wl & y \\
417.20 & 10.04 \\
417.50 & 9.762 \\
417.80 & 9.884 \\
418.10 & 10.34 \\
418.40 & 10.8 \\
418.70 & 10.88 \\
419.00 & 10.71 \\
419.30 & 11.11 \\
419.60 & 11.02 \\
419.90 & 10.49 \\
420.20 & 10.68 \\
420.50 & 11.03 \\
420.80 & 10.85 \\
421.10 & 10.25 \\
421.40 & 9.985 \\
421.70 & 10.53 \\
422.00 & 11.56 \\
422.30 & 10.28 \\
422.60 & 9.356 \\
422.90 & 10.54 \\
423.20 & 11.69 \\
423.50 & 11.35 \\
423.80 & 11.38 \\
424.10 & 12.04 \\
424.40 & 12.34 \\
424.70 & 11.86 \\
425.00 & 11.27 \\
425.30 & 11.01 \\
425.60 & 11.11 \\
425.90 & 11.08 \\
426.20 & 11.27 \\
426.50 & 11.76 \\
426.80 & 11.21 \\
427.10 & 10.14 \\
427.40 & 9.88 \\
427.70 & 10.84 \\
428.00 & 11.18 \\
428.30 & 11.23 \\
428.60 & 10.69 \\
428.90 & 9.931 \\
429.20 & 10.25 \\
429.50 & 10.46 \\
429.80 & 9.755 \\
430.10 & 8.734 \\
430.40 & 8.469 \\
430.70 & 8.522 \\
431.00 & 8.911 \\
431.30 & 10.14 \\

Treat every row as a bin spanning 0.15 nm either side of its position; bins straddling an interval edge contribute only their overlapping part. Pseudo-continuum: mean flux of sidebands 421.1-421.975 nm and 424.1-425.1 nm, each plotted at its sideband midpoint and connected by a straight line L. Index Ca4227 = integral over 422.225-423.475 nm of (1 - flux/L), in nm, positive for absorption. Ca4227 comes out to 0.06 nm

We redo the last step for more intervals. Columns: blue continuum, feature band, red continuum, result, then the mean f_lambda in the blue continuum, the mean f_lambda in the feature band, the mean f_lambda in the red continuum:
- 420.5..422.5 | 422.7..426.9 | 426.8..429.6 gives -0.332 nm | 10.6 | 11.4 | 10.5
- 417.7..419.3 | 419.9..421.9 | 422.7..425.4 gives 0.072 nm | 10.6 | 10.6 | 11.5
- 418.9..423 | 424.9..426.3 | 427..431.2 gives -0.127 nm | 10.6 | 11.1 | 9.93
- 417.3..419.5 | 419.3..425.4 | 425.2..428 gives -0.152 nm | 10.5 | 11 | 10.9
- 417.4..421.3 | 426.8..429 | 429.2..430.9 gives -0.248 nm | 10.6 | 10.6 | 9.27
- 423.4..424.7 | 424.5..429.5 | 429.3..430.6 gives -0.167 nm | 11.8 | 10.9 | 9.36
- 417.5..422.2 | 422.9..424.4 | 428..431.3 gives -0.185 nm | 10.6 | 11.6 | 9.78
